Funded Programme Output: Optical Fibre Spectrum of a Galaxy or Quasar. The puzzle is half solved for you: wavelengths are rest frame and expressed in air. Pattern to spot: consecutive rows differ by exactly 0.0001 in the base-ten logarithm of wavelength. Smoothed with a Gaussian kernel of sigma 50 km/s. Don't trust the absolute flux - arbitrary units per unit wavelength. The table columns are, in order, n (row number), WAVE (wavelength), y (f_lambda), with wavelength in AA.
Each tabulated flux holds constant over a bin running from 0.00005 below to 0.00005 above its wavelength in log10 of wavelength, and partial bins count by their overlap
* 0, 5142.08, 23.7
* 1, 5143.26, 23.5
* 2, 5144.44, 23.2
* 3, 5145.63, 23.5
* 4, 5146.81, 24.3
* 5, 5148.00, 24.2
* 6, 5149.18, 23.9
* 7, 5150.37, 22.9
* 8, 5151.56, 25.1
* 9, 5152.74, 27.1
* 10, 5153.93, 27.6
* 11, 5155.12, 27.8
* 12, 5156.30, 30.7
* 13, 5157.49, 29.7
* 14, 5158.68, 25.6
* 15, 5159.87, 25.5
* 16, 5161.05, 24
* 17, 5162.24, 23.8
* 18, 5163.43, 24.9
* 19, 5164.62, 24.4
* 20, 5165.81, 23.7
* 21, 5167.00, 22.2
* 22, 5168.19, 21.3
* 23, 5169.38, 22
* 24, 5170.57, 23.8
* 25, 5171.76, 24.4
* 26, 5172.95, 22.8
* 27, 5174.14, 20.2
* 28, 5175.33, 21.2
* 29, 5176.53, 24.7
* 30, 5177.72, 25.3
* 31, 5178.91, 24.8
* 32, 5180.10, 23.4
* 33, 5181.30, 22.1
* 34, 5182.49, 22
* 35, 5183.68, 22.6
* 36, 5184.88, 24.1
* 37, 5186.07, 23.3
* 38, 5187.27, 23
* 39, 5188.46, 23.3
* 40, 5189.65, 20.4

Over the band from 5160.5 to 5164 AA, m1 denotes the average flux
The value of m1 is 24.2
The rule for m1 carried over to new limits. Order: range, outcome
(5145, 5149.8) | 23.9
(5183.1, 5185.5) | 23.3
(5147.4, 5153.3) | 24.6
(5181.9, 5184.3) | 22.3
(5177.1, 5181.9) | 23.9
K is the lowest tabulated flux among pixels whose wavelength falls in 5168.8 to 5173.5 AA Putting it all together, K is 22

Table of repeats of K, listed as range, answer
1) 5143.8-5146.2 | 23.2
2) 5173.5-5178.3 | 20.2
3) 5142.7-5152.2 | 22.9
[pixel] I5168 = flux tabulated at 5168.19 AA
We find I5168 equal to 21.3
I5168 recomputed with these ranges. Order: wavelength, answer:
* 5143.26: 23.5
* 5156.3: 30.7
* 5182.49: 22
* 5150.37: 22.9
